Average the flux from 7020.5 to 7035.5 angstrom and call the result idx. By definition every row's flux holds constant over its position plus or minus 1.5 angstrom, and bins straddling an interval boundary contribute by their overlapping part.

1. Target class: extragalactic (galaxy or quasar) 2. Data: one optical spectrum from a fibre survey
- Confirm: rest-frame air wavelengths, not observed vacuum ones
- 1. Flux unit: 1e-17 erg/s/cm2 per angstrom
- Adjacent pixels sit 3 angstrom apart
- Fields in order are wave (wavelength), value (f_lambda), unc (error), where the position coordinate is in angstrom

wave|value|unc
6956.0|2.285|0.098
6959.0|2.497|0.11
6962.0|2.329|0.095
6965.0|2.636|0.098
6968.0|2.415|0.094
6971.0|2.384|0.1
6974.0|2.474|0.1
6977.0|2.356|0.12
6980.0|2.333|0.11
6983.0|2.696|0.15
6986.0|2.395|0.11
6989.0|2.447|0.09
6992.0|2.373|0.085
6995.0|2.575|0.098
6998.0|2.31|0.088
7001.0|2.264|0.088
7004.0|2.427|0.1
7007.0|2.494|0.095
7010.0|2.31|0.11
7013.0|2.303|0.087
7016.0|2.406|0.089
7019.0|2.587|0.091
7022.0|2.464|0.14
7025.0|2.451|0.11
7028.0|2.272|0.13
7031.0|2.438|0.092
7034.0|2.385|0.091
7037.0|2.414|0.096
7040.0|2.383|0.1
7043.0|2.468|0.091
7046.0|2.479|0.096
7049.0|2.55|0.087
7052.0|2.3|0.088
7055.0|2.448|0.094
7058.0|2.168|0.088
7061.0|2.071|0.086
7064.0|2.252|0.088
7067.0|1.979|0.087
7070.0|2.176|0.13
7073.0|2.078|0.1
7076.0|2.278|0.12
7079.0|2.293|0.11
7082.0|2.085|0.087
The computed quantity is 2.4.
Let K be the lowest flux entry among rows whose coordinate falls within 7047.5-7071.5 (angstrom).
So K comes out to 1.979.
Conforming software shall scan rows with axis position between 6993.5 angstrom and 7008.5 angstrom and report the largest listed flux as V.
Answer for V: 2.575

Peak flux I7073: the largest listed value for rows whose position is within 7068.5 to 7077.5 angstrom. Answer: 2.278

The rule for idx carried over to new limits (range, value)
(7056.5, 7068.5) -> 2.12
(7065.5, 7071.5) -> 2.08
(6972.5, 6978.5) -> 2.42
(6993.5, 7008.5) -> 2.41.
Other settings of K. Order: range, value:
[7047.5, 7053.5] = 2.3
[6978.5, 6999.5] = 2.31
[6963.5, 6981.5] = 2.333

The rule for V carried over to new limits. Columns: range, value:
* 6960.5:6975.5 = 2.636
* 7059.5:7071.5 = 2.252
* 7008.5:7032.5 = 2.587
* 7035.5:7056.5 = 2.55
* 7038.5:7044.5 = 2.468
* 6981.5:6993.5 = 2.696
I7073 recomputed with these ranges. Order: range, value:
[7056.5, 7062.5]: 2.168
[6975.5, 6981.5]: 2.356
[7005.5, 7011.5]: 2.494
